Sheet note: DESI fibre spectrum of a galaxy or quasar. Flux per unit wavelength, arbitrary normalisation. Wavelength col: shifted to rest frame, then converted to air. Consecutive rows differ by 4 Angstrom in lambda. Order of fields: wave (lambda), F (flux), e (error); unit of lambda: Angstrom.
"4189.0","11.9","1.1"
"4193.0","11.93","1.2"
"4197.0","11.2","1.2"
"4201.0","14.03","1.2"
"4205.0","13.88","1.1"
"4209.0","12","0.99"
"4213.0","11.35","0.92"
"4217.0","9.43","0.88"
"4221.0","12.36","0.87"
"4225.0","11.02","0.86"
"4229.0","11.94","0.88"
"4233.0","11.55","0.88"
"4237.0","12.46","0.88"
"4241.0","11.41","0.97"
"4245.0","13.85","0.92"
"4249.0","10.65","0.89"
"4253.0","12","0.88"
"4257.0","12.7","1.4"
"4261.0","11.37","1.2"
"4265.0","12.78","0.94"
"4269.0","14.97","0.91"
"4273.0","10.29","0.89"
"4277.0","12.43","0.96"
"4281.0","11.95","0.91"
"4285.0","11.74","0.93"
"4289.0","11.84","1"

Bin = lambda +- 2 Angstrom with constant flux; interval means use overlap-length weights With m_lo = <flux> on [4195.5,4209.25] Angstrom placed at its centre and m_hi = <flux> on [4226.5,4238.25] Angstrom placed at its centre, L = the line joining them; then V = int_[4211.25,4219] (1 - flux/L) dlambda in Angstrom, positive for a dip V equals 1.3 Angstrom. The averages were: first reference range 12.9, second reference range 11.9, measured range 10.4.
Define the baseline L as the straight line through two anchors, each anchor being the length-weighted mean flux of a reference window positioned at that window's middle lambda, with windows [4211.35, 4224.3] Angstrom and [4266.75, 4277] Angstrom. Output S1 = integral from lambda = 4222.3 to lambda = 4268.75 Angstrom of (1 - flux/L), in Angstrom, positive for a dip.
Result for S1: -1.0 Angstrom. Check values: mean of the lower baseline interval 11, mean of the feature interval 12.1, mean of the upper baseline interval 12.6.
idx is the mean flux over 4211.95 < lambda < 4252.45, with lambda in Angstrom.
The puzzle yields 11.6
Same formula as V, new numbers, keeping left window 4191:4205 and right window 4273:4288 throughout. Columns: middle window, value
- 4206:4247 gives 1.8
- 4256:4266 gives -0.2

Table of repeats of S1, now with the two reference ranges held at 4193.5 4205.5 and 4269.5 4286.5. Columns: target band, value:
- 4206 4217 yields 1.04 Angstrom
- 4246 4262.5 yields 0.47 Angstrom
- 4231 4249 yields 0.29 Angstrom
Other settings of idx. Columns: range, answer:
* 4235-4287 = 12.2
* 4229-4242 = 11.9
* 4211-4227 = 11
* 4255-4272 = 12.8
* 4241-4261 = 12.1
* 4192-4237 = 11.9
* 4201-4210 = 13.3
